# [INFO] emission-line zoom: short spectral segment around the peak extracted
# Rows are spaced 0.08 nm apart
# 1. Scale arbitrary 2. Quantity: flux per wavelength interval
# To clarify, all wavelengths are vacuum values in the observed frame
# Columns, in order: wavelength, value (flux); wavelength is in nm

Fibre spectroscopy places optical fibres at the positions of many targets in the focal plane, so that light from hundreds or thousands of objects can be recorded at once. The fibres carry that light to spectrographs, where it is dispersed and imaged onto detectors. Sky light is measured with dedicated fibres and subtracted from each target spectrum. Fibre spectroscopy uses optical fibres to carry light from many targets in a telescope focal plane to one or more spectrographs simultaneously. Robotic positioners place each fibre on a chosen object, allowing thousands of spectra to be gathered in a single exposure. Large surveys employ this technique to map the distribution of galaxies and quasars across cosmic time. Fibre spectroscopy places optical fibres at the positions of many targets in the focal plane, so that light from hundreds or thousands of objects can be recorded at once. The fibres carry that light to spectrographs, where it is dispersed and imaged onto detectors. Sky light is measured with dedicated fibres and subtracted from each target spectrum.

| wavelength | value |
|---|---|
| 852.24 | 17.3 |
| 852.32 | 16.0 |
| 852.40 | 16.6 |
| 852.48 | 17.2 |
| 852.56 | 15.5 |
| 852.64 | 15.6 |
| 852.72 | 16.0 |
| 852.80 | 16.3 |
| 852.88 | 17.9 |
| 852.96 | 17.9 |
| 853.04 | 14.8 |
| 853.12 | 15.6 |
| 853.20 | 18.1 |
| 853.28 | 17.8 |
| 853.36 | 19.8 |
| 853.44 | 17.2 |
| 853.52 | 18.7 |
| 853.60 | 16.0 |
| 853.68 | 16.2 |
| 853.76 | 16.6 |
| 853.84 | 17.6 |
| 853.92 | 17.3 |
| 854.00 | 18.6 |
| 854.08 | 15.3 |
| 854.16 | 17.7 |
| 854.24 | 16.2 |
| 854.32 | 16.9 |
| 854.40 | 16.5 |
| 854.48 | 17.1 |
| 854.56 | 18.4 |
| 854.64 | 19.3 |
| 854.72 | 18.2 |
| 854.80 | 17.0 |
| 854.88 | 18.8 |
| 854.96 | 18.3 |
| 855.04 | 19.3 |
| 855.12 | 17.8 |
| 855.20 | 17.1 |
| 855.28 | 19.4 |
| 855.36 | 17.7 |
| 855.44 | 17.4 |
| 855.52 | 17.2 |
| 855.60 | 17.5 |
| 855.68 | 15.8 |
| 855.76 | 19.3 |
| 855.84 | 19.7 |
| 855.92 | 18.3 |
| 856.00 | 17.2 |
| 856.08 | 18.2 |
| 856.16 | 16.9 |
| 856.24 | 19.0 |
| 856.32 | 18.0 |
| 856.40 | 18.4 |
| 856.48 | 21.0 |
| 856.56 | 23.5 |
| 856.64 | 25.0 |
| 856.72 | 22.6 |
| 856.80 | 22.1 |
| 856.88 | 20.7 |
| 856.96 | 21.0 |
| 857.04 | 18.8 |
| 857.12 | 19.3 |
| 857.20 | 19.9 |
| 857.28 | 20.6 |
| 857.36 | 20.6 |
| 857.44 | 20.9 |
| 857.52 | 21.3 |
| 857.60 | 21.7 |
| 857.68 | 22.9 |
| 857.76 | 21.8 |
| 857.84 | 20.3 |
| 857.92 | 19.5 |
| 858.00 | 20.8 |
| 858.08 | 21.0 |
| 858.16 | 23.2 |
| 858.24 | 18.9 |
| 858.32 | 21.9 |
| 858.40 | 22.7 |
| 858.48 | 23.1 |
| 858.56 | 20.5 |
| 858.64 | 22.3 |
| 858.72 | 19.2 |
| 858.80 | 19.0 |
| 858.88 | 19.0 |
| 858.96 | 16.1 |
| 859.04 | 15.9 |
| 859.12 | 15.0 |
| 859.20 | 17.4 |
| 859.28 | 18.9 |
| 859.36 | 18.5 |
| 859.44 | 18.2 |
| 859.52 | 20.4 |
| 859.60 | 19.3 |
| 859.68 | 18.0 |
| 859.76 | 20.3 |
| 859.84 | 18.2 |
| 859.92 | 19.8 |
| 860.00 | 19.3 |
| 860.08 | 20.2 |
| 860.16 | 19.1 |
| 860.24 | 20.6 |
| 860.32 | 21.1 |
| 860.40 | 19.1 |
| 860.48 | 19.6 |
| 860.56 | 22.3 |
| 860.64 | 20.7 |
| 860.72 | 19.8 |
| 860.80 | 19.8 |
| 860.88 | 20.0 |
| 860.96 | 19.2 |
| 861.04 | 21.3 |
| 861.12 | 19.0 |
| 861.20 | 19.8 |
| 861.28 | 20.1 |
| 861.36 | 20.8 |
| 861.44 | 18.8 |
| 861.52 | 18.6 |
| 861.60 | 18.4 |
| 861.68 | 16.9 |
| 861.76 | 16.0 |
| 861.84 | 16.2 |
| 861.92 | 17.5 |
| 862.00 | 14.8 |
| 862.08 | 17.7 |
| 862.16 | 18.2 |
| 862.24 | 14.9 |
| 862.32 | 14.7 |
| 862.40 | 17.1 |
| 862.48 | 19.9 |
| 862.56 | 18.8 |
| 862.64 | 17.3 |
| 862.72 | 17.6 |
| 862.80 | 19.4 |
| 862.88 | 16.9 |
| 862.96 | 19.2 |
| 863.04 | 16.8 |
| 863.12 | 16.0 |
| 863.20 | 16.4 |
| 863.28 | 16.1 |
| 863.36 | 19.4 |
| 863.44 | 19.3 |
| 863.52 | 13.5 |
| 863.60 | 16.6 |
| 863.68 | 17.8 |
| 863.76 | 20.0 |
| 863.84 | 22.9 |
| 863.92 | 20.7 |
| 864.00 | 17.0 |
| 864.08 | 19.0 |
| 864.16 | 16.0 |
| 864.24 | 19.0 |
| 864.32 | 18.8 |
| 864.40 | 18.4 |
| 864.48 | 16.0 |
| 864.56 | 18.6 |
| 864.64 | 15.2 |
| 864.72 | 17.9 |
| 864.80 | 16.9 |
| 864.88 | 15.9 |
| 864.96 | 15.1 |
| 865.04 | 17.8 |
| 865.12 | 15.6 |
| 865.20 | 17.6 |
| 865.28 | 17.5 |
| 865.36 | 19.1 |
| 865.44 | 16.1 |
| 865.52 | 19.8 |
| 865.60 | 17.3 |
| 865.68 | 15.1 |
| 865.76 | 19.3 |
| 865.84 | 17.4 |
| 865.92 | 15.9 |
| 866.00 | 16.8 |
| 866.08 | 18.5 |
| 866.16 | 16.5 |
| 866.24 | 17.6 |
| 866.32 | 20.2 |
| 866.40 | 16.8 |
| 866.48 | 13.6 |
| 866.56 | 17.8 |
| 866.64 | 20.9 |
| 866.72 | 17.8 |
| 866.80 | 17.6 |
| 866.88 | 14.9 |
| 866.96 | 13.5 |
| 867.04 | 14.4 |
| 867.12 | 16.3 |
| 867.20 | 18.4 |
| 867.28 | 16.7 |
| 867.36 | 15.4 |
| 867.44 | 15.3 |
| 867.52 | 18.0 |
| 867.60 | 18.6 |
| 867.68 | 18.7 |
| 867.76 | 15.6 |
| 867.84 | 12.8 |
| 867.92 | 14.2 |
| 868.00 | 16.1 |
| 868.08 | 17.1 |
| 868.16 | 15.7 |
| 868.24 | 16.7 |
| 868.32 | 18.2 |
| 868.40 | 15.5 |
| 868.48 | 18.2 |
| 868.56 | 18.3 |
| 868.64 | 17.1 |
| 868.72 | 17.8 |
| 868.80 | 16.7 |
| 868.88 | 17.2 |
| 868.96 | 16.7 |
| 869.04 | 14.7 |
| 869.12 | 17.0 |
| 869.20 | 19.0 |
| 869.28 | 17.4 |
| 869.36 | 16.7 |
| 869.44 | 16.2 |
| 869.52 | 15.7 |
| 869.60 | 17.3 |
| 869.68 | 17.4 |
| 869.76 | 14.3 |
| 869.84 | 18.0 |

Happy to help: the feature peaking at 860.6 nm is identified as [N II]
